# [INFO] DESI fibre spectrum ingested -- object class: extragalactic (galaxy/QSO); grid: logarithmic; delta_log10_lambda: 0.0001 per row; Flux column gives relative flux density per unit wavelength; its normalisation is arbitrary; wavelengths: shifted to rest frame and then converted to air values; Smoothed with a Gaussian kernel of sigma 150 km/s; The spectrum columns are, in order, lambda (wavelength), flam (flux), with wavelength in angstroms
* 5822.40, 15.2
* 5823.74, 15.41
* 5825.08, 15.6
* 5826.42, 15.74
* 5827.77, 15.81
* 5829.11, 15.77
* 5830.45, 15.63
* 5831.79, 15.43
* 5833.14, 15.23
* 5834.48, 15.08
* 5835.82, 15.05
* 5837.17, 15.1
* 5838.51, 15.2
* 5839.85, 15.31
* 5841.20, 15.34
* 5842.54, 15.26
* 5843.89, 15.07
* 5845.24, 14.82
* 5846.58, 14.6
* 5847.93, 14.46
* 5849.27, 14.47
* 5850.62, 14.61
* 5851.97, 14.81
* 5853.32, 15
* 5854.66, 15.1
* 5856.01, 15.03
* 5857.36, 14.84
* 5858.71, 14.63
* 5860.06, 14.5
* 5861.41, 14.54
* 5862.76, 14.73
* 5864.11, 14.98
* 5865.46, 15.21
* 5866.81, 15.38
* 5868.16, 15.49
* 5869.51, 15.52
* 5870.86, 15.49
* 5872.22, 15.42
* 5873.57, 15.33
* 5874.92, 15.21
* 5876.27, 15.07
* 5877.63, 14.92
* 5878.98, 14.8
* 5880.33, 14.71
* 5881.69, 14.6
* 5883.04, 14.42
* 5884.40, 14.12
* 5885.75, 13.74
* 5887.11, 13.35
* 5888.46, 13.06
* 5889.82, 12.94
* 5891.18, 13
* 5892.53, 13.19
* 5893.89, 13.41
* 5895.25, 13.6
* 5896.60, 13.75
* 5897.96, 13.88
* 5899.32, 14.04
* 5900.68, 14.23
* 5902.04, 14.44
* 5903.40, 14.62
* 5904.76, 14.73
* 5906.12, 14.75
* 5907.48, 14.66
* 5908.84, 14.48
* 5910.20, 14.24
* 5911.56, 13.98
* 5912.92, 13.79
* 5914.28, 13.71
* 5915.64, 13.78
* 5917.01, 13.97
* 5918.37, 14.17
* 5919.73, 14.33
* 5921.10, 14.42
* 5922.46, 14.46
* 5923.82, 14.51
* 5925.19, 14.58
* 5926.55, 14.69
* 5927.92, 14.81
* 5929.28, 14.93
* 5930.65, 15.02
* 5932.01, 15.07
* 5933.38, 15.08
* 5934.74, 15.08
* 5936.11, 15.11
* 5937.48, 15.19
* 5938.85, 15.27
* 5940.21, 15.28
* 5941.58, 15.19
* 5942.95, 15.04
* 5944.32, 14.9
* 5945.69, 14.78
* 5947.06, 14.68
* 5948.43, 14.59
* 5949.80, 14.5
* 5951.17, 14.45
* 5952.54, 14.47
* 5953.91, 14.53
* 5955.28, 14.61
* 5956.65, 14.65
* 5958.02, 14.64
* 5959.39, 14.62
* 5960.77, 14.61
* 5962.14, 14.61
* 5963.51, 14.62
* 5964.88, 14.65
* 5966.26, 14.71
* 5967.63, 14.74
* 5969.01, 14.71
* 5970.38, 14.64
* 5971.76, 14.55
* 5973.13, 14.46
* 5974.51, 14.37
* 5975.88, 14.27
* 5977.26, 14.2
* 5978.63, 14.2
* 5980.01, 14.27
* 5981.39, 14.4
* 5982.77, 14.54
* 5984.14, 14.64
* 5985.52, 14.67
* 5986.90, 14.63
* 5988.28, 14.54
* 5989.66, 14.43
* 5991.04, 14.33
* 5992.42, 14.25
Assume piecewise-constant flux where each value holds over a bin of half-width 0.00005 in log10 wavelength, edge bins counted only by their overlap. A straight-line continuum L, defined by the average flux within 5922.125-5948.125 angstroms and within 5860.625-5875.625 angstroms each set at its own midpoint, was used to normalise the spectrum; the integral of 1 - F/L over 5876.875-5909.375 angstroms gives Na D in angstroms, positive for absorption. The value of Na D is 2.2 angstroms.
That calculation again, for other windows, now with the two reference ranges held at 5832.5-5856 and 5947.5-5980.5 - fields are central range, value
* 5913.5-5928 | 0.4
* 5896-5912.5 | 0.5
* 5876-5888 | 0.4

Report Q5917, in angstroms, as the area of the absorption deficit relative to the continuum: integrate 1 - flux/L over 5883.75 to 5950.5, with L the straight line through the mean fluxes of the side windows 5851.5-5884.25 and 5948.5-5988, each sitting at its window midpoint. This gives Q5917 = 1.8 angstroms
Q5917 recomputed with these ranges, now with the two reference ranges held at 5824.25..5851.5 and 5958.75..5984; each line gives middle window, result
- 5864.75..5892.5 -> 0.8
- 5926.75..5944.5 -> -0.5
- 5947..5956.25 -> 0.0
